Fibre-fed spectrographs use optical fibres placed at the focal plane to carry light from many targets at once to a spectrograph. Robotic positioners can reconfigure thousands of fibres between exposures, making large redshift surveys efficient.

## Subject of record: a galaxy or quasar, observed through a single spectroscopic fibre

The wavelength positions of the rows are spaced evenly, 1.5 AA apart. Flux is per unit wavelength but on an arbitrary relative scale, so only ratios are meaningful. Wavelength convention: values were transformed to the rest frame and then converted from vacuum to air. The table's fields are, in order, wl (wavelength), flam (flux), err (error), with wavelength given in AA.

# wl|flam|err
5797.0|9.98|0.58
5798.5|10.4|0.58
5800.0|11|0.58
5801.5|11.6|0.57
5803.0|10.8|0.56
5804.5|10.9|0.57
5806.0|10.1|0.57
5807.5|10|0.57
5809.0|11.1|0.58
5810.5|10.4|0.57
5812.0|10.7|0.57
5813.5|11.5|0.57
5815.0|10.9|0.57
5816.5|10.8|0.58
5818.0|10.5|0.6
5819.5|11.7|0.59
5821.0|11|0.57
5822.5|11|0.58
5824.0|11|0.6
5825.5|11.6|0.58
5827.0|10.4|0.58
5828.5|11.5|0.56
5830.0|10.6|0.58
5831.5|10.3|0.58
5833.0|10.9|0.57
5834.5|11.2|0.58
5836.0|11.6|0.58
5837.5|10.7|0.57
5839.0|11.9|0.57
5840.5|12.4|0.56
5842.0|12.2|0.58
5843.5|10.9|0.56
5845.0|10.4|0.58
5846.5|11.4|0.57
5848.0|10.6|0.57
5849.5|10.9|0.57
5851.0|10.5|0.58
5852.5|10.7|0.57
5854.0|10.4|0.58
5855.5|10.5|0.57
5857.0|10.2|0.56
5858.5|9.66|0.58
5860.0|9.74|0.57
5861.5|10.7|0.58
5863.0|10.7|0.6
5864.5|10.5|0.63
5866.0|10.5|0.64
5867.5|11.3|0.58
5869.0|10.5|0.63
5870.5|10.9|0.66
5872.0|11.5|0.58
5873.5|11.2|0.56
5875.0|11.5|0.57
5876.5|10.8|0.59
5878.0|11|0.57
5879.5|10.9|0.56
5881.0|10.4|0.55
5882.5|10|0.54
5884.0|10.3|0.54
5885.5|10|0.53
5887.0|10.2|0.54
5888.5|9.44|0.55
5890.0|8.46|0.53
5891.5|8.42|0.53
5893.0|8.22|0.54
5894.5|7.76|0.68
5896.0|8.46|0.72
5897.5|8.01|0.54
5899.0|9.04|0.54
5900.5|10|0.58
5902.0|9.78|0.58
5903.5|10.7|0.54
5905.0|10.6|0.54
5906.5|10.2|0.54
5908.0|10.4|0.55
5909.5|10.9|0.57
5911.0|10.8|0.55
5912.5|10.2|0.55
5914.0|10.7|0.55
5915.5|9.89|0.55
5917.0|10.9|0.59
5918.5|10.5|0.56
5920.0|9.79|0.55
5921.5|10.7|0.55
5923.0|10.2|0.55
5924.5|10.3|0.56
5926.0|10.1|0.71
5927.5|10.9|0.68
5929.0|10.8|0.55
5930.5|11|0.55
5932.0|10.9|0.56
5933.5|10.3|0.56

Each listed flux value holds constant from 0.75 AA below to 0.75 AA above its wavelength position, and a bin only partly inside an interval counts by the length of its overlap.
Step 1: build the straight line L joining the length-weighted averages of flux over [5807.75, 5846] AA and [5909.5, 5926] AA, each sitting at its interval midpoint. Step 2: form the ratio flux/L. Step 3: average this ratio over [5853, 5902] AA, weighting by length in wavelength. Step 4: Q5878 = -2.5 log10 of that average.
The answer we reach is 0.07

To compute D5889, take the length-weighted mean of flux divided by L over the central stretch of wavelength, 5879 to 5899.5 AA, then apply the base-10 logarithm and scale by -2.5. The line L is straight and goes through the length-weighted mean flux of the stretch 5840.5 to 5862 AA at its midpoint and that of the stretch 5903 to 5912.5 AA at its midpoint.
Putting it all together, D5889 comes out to 0.15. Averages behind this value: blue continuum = 10.7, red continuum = 10.6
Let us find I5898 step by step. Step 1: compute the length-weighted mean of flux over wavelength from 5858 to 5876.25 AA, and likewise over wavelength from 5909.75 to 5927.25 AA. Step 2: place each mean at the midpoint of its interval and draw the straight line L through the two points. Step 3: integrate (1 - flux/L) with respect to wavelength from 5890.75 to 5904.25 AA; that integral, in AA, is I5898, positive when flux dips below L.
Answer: 2.1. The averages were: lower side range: 10.7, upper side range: 10.4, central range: 8.93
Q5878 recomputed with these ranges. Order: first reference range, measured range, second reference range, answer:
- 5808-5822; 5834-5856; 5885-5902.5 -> -0.09 mag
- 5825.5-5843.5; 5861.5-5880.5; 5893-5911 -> -0.06 mag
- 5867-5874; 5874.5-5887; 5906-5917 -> 0.04 mag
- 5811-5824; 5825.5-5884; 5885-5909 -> -0.06 mag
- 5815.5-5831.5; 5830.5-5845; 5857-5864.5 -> -0.06 mag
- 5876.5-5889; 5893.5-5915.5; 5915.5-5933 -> 0.07 mag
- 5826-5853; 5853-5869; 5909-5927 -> 0.05 mag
